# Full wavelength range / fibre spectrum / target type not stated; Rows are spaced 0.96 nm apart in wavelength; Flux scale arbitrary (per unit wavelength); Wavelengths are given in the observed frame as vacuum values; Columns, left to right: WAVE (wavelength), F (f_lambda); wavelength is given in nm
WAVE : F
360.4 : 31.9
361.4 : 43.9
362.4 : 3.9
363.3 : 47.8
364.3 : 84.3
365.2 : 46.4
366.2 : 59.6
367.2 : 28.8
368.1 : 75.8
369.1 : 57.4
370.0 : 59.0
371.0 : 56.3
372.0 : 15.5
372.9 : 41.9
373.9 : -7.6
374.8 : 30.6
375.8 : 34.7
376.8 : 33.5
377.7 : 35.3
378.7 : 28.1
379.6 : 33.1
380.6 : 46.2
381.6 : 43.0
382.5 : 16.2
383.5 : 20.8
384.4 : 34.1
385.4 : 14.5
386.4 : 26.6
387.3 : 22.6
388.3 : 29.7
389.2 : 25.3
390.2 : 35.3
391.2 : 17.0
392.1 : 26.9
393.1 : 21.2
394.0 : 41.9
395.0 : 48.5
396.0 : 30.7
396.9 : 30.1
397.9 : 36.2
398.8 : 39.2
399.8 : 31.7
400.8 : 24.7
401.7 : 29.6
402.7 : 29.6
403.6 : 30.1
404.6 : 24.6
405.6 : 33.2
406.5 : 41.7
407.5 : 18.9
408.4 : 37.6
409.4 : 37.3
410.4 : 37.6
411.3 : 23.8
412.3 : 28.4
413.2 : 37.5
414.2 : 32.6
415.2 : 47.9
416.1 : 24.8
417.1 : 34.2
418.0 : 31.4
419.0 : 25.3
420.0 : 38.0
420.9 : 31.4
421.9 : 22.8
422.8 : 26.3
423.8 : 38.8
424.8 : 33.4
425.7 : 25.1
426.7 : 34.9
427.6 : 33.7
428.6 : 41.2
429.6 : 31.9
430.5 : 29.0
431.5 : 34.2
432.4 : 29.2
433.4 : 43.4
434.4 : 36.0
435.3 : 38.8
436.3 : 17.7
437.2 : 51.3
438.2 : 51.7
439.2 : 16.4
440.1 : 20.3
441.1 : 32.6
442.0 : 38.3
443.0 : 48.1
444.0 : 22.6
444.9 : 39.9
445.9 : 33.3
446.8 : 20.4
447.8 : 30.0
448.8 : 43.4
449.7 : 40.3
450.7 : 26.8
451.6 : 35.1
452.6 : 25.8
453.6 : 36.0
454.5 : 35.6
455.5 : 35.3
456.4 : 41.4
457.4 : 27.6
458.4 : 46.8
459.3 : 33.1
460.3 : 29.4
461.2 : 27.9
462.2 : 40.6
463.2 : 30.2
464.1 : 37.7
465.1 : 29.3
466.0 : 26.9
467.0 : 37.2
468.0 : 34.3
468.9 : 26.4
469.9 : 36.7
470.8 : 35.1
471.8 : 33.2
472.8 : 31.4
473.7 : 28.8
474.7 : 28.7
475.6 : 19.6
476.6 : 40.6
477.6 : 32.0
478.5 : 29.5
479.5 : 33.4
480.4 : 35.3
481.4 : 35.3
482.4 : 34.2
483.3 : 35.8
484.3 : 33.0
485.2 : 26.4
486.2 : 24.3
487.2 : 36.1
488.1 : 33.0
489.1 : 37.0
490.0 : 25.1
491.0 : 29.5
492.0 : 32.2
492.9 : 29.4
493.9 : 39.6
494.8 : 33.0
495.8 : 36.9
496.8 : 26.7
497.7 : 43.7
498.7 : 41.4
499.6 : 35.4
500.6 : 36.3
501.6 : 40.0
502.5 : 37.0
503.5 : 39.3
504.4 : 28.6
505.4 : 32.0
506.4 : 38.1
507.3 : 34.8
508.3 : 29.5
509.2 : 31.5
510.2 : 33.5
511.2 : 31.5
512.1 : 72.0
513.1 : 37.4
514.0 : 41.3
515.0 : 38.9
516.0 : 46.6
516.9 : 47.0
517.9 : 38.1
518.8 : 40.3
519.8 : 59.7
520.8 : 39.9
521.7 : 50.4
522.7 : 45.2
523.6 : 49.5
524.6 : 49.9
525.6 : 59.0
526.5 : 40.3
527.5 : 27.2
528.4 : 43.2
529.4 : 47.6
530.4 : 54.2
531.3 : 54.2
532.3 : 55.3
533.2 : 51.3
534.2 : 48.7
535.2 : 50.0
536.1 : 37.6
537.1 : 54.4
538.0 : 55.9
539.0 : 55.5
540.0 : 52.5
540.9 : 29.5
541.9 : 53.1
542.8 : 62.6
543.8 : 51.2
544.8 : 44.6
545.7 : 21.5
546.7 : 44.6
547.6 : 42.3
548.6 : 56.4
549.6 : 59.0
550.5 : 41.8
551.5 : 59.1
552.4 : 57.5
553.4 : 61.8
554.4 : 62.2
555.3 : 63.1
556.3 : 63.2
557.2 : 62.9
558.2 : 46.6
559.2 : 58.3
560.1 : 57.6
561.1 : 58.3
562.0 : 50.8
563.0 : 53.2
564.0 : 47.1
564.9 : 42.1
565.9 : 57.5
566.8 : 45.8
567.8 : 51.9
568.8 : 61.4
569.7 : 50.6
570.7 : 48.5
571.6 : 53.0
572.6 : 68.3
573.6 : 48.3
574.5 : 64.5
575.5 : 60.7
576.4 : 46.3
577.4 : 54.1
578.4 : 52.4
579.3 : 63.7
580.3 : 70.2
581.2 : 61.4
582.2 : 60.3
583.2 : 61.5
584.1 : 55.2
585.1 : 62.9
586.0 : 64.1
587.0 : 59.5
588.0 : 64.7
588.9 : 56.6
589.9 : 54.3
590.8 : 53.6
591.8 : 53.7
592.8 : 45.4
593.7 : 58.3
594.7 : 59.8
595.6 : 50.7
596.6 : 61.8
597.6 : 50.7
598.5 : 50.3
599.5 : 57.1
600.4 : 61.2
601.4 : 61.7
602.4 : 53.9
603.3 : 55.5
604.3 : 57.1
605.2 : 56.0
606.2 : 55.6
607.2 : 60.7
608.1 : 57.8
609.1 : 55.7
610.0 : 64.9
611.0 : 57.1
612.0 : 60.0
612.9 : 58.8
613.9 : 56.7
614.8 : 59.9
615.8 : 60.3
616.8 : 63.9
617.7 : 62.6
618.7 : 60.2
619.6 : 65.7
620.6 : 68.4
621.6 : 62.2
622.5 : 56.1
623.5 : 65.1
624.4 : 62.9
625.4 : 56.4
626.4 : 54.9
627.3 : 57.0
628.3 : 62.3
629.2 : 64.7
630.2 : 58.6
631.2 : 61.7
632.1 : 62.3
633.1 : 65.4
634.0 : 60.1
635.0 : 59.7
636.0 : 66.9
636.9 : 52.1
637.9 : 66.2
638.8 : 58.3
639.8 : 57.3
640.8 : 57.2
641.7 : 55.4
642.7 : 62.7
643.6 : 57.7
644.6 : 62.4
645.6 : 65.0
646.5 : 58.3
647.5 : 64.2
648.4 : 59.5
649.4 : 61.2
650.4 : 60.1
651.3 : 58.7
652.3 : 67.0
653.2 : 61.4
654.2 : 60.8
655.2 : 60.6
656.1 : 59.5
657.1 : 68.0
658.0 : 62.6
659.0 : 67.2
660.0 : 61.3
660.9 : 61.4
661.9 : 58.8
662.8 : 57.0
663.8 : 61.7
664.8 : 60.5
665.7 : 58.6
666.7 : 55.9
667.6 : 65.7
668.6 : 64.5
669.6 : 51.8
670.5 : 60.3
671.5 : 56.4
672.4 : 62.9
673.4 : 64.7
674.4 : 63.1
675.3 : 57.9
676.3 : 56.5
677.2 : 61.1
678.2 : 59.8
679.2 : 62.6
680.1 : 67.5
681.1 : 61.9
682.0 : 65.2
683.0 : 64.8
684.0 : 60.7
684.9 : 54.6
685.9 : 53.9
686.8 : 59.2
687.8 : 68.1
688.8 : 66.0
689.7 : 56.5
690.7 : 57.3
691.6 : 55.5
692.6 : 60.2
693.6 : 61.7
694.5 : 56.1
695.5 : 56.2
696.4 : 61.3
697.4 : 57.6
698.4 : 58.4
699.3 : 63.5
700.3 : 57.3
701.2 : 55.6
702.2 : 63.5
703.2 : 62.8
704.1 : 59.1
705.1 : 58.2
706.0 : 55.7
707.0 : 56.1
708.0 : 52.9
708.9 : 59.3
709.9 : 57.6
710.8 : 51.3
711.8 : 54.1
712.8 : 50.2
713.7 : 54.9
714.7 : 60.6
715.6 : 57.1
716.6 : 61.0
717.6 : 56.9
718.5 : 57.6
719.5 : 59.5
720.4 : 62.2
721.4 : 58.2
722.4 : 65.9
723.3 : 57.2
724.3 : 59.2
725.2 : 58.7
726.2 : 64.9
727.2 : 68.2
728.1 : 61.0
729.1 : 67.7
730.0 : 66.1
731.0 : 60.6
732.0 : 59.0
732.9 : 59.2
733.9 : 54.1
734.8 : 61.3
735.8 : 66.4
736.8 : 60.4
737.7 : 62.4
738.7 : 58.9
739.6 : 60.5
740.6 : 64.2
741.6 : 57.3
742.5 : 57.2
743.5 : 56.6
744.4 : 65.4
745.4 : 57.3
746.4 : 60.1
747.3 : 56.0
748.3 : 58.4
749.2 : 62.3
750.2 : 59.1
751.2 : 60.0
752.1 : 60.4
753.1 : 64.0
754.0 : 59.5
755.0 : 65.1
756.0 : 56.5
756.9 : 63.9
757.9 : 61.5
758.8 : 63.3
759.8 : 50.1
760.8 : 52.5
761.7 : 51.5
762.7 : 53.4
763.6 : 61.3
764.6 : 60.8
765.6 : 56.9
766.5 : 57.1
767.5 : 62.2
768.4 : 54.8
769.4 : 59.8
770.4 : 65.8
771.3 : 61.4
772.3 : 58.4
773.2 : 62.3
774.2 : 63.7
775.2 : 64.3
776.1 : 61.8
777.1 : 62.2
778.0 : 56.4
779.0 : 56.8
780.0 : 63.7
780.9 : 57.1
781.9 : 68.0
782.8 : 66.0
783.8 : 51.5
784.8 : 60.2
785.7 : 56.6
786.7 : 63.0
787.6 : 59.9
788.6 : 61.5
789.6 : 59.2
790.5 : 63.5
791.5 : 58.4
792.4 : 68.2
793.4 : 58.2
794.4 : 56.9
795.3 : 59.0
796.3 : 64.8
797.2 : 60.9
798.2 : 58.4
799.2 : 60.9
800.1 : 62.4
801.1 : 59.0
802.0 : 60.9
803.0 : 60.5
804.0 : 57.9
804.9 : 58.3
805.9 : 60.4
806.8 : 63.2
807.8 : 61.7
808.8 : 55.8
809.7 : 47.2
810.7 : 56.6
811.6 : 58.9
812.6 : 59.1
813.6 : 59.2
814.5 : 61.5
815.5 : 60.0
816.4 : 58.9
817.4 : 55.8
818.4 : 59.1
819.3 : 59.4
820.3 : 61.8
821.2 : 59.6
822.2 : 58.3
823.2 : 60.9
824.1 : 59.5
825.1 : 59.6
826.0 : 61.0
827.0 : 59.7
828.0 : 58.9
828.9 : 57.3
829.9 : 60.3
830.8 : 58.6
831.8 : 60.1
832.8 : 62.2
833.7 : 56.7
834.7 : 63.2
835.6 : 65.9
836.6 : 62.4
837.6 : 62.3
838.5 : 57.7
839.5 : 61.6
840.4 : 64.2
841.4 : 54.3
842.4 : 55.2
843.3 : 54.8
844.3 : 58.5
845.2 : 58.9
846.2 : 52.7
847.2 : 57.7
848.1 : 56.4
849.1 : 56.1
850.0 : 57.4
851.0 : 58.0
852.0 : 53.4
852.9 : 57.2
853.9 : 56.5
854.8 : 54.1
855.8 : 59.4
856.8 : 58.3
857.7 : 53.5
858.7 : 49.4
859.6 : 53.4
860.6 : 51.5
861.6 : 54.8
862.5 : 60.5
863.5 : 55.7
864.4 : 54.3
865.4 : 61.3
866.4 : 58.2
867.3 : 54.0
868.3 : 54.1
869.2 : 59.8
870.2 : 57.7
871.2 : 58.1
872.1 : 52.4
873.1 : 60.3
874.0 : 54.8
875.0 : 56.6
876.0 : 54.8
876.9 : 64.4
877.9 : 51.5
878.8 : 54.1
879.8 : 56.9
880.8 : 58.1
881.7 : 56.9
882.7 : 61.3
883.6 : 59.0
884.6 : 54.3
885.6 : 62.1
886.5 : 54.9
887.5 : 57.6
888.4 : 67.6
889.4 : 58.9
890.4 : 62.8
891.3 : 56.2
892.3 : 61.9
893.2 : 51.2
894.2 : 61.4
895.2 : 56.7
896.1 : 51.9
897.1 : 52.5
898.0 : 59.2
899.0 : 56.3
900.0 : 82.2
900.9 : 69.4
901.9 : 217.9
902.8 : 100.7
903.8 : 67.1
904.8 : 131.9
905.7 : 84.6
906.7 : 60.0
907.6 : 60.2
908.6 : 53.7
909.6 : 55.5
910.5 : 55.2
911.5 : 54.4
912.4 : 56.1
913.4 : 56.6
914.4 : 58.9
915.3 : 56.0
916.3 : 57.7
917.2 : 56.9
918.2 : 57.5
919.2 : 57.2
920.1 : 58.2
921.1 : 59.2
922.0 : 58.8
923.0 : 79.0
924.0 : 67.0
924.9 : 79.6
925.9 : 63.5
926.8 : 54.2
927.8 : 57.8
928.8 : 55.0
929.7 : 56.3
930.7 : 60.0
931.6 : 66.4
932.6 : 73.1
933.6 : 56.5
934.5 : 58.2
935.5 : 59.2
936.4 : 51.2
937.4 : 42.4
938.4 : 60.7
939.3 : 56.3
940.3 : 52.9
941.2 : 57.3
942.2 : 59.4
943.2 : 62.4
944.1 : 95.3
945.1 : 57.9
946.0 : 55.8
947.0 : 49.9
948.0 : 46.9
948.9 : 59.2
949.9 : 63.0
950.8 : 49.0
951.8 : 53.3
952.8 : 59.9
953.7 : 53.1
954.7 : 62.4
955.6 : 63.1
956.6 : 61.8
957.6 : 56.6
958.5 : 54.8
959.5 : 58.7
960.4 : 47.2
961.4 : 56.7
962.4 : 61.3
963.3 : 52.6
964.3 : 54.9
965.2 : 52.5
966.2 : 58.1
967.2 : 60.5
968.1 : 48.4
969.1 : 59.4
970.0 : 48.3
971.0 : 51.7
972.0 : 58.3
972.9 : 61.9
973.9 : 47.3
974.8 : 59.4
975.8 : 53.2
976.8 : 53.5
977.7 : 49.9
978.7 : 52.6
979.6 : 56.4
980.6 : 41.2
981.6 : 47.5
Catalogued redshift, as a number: 0.37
